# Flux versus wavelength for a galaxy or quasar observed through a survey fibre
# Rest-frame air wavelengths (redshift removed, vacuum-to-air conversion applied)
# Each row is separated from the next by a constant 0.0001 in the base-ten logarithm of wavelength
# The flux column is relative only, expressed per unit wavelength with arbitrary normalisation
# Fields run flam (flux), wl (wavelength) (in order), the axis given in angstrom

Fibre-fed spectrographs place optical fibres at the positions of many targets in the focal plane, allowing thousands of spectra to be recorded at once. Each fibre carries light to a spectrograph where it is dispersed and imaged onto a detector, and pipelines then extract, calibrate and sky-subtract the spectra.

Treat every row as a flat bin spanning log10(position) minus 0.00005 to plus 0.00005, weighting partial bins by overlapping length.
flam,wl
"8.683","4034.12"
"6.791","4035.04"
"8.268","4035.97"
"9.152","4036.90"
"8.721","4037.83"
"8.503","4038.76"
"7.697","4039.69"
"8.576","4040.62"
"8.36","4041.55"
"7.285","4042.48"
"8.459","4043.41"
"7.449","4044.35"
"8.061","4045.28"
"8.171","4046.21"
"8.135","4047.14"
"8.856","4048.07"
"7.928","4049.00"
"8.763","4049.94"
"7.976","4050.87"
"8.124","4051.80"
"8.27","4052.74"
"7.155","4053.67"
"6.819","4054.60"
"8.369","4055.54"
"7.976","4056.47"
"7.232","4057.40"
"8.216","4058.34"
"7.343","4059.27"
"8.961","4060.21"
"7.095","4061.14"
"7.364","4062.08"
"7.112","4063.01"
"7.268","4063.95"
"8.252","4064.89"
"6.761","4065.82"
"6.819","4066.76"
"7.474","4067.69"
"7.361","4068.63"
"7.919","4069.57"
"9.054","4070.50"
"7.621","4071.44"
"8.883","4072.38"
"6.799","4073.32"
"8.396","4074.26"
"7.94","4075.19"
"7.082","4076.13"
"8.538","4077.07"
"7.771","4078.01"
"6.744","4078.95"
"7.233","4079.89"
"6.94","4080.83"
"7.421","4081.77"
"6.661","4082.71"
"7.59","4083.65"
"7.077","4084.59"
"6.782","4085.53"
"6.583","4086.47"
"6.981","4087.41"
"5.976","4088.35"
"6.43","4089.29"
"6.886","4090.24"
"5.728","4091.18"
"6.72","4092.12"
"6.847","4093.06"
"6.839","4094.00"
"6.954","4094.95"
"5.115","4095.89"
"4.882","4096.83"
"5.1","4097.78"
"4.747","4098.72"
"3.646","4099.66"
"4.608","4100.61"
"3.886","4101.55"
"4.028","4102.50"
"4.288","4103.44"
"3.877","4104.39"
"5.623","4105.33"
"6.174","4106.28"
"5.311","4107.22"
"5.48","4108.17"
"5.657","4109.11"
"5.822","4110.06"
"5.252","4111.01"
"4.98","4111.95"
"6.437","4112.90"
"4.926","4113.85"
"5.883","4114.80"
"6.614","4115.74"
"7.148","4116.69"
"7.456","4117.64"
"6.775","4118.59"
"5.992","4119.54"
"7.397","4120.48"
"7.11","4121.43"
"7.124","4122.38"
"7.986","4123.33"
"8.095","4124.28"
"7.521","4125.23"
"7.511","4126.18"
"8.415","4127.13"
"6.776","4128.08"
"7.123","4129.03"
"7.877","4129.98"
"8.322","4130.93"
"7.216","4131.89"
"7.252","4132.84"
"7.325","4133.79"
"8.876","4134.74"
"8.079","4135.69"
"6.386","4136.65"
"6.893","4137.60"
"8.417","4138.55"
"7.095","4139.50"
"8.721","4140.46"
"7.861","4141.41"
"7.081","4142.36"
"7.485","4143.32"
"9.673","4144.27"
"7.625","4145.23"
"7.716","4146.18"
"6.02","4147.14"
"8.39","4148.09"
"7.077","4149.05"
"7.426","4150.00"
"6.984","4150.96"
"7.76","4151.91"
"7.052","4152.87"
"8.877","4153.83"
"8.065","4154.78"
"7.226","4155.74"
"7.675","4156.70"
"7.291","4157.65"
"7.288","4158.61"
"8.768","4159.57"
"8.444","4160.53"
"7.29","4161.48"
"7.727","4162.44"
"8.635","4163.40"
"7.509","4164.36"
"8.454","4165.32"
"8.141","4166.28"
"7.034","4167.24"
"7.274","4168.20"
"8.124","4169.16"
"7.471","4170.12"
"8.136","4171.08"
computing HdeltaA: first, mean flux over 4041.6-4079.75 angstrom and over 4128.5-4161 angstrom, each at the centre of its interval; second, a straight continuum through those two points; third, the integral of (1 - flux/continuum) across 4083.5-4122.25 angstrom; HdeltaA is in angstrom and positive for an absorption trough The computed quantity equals 9.3 angstrom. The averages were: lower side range 7.8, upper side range 7.68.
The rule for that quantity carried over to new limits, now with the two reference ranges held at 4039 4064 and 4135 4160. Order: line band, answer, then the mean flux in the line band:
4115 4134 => 1.0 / 7.33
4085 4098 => 2.5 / 6.3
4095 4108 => 5.0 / 4.81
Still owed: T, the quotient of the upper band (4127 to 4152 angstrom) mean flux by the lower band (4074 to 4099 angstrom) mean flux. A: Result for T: 1.1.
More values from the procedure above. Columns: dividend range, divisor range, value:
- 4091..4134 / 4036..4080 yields 0.79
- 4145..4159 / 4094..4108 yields 1.51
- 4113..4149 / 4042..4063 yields 0.94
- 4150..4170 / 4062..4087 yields 1.04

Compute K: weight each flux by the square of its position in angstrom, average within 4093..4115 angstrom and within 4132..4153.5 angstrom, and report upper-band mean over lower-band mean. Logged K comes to 1.48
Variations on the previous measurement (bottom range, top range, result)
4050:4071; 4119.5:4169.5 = 1.04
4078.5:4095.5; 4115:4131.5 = 1.10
